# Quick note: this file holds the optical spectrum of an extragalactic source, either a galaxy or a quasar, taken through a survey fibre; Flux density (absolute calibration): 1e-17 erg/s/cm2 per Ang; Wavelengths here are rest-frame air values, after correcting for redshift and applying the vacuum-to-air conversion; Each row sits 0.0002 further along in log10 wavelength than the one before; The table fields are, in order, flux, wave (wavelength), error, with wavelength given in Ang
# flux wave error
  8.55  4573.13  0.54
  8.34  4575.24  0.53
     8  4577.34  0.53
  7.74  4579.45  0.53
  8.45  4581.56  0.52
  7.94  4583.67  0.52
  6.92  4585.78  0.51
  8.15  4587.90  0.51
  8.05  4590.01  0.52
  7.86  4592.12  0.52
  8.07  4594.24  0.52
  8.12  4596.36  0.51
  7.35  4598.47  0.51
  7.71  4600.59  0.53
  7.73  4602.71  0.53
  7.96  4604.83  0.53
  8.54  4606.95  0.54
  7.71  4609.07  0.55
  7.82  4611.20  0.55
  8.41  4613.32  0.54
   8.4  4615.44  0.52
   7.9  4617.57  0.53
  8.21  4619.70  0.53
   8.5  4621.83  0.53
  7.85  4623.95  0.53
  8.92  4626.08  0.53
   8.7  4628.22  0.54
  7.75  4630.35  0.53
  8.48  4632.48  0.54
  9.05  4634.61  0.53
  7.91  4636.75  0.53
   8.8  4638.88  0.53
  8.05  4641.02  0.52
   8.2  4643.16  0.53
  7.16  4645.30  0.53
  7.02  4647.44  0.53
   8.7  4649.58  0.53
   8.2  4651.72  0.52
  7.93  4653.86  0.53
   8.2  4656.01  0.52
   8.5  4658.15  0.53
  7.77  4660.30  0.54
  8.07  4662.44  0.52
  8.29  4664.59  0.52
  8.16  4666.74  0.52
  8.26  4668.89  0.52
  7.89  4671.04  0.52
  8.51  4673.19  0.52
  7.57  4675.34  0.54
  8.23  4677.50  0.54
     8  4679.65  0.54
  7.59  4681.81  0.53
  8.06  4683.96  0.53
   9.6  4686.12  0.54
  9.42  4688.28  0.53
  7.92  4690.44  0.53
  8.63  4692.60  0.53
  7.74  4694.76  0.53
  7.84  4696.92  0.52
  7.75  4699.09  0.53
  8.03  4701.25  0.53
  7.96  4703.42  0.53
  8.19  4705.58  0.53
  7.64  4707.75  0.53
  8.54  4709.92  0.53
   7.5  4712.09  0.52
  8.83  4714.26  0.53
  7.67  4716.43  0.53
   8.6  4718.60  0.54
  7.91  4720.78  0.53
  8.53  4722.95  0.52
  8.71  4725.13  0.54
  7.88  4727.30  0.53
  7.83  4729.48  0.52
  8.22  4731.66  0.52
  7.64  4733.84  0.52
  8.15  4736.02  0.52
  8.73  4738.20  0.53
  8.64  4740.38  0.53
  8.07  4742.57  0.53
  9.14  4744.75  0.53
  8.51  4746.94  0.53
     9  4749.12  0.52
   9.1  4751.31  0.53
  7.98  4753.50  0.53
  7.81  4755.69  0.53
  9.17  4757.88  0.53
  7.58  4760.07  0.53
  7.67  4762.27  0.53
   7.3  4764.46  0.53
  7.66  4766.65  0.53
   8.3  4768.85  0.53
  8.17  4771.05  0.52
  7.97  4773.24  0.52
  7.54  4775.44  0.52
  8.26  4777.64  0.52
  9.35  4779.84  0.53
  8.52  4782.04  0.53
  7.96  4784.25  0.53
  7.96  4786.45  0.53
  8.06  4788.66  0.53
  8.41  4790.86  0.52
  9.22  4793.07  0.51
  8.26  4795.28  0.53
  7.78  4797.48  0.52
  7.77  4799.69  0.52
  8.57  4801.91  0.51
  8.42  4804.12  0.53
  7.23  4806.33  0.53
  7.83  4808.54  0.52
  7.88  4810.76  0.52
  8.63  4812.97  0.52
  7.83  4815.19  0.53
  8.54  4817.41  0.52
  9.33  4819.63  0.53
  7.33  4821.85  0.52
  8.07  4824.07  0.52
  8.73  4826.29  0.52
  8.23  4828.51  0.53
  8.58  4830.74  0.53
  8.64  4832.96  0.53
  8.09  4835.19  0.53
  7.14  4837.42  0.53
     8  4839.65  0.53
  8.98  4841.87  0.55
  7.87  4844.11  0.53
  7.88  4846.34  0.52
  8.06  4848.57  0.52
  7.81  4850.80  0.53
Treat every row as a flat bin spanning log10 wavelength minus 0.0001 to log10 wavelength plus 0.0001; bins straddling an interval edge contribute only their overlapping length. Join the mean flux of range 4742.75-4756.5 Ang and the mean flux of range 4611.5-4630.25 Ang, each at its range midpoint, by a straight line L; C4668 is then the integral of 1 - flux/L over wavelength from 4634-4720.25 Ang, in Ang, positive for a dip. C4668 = 2.9 Ang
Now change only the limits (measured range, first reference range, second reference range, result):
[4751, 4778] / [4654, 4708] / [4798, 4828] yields 0.52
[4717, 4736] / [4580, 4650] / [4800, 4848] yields -0.07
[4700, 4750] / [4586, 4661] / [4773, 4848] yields -0.62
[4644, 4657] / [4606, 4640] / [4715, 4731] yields 0.63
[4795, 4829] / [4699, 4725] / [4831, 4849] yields -0.15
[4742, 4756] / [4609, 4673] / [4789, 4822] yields -0.62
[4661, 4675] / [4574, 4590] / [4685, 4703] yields 0.17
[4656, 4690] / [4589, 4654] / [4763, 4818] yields -0.60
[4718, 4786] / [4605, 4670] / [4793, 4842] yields -0.55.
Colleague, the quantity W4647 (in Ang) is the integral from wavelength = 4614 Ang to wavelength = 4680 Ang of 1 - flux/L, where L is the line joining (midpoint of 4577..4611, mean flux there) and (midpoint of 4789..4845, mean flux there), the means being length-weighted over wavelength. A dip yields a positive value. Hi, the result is -1.70 Ang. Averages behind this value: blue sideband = 7.89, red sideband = 8.21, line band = 8.17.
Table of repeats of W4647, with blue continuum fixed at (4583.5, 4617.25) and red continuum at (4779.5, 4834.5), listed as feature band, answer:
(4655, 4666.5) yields -0.2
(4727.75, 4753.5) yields -0.8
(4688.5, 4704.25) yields 0.0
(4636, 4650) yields 0.1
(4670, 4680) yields 0.0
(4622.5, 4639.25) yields -0.9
